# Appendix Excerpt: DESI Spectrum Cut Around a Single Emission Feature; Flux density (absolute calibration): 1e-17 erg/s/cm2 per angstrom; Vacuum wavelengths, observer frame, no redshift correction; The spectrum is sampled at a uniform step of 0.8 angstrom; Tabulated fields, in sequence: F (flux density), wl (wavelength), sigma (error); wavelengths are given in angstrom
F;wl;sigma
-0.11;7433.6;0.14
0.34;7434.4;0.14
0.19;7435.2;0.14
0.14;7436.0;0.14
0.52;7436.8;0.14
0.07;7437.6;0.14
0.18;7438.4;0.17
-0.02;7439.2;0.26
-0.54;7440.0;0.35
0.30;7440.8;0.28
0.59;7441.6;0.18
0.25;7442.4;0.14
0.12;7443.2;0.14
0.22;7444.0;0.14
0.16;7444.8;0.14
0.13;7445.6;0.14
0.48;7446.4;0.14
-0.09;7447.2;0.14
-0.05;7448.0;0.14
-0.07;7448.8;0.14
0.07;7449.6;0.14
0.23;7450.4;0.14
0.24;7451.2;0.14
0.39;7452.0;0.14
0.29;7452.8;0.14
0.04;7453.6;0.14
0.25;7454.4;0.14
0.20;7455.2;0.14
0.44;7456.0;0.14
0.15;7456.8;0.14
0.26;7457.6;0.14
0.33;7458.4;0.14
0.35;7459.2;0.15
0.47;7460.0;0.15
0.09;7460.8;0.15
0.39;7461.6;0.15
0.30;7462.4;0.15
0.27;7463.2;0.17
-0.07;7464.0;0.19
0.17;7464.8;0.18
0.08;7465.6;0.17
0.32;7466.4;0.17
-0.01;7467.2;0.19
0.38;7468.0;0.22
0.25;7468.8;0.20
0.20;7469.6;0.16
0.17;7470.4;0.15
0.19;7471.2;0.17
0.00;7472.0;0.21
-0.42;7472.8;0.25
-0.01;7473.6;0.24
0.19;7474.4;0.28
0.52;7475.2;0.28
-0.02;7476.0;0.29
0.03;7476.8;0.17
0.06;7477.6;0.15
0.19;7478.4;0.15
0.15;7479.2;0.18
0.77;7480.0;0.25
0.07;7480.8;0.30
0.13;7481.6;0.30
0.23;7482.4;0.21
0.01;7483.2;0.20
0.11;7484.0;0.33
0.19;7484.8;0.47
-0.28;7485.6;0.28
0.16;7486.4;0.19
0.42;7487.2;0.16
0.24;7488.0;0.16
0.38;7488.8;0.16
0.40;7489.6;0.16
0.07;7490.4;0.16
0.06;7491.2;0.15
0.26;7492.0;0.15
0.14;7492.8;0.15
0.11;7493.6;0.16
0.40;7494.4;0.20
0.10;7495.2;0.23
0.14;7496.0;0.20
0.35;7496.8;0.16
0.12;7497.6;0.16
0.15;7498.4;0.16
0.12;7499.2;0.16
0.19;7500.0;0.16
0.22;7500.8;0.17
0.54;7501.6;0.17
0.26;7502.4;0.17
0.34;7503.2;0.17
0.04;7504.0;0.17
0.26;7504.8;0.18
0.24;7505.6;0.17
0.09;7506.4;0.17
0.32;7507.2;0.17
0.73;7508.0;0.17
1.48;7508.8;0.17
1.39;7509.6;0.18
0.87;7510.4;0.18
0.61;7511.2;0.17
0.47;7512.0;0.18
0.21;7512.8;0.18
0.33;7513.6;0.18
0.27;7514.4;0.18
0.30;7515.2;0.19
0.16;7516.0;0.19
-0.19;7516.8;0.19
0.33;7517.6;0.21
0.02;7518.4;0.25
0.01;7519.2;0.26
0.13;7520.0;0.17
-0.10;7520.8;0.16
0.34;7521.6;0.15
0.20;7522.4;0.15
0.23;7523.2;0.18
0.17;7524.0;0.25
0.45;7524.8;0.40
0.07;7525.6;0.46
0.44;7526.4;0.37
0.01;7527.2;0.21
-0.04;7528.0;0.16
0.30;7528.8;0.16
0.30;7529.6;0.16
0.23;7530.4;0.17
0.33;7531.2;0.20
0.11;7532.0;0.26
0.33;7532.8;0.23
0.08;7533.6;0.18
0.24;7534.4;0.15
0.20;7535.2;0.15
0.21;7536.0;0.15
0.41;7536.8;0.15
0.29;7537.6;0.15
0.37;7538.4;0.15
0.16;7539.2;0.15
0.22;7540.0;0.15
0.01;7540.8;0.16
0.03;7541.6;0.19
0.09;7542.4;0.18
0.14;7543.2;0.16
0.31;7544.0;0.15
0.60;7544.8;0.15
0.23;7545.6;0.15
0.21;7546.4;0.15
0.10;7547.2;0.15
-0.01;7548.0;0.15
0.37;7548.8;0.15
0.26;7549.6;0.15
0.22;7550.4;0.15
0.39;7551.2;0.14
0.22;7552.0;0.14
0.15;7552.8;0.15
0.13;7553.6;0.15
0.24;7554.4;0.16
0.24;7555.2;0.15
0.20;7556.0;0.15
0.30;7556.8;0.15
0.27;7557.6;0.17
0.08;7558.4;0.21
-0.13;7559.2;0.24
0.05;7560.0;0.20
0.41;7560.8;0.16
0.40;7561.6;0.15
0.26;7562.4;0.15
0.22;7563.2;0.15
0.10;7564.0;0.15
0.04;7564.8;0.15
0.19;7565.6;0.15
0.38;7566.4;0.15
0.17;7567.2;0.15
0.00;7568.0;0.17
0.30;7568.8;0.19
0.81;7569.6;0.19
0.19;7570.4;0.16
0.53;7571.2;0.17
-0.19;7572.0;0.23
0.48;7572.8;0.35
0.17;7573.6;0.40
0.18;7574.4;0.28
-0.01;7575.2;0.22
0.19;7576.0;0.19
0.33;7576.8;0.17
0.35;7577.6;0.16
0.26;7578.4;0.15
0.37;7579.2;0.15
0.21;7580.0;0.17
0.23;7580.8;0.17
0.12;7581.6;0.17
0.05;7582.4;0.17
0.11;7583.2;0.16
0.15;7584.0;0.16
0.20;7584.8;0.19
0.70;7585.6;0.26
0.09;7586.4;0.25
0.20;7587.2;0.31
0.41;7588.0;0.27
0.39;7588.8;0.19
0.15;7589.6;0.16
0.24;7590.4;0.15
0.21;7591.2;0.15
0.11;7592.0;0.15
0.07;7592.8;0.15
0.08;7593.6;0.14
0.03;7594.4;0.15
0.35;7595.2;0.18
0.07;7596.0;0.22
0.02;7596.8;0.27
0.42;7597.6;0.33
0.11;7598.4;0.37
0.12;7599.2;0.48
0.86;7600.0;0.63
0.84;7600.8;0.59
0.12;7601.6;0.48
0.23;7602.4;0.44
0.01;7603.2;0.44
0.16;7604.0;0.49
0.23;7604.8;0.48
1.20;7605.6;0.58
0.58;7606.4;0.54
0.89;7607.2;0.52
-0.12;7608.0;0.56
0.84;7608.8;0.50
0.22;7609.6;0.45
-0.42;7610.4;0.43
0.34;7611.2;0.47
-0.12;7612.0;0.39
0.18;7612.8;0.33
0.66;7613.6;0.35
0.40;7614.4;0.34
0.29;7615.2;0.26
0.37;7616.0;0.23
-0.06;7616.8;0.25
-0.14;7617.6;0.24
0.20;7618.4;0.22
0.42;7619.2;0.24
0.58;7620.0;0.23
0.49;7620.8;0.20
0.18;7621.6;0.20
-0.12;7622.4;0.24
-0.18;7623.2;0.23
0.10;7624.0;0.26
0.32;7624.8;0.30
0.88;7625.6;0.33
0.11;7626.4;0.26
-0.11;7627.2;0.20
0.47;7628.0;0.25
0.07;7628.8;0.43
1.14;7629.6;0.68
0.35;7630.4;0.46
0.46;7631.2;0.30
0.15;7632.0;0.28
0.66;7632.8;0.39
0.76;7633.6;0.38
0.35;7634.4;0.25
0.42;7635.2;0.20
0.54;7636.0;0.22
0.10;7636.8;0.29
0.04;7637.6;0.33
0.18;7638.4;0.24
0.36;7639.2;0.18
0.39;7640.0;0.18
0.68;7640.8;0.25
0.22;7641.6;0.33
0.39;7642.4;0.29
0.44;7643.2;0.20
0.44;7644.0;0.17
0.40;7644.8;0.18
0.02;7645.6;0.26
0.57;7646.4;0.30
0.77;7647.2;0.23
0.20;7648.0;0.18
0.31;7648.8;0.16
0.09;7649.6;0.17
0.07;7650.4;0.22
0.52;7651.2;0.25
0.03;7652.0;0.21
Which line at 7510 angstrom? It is H-gamma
